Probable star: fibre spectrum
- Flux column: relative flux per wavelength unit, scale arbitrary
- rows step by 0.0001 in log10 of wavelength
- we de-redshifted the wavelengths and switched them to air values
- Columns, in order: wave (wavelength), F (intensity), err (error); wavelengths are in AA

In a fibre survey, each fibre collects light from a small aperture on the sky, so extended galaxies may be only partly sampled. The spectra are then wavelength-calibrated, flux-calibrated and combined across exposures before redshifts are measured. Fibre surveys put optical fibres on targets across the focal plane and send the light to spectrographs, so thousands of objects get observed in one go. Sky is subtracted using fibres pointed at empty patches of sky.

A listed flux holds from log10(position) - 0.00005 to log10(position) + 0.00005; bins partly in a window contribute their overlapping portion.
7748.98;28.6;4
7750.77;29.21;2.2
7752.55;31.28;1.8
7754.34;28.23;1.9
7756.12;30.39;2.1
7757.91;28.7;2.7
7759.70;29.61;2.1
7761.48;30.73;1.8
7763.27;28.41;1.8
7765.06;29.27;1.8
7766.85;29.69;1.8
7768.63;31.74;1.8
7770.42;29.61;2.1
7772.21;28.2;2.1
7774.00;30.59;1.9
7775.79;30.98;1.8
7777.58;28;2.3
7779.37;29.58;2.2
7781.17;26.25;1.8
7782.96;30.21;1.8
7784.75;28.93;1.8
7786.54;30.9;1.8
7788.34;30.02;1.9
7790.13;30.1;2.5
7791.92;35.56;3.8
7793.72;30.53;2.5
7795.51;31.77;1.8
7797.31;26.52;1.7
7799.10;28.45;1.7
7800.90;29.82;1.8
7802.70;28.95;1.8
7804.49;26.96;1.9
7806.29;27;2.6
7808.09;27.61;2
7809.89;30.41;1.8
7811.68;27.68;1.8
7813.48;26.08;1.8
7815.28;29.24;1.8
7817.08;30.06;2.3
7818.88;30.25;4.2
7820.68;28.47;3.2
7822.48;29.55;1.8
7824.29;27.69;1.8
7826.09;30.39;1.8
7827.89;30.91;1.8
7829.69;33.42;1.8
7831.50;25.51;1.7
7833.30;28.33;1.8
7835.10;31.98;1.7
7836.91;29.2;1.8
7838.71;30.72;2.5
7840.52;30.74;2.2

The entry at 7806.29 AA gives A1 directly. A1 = 27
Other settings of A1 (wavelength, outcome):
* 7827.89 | 30.91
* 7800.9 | 29.82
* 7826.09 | 30.39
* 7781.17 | 26.25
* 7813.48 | 26.08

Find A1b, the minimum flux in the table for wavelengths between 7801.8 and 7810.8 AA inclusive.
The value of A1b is 26.96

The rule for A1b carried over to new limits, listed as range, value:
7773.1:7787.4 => 26.25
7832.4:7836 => 28.33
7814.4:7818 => 29.24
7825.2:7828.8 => 30.39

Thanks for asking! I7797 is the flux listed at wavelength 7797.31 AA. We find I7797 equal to 26.52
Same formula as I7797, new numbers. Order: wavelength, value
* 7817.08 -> 30.06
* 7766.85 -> 29.69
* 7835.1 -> 31.98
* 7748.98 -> 28.6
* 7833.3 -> 28.33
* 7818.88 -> 30.25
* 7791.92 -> 35.56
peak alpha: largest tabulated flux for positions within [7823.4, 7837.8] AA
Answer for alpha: 33.42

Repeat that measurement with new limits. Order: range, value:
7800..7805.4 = 29.82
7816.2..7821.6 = 30.25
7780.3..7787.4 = 30.9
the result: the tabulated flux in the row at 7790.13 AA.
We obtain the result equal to 30.1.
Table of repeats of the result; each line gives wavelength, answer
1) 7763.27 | 28.41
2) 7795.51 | 31.77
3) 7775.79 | 30.98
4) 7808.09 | 27.61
